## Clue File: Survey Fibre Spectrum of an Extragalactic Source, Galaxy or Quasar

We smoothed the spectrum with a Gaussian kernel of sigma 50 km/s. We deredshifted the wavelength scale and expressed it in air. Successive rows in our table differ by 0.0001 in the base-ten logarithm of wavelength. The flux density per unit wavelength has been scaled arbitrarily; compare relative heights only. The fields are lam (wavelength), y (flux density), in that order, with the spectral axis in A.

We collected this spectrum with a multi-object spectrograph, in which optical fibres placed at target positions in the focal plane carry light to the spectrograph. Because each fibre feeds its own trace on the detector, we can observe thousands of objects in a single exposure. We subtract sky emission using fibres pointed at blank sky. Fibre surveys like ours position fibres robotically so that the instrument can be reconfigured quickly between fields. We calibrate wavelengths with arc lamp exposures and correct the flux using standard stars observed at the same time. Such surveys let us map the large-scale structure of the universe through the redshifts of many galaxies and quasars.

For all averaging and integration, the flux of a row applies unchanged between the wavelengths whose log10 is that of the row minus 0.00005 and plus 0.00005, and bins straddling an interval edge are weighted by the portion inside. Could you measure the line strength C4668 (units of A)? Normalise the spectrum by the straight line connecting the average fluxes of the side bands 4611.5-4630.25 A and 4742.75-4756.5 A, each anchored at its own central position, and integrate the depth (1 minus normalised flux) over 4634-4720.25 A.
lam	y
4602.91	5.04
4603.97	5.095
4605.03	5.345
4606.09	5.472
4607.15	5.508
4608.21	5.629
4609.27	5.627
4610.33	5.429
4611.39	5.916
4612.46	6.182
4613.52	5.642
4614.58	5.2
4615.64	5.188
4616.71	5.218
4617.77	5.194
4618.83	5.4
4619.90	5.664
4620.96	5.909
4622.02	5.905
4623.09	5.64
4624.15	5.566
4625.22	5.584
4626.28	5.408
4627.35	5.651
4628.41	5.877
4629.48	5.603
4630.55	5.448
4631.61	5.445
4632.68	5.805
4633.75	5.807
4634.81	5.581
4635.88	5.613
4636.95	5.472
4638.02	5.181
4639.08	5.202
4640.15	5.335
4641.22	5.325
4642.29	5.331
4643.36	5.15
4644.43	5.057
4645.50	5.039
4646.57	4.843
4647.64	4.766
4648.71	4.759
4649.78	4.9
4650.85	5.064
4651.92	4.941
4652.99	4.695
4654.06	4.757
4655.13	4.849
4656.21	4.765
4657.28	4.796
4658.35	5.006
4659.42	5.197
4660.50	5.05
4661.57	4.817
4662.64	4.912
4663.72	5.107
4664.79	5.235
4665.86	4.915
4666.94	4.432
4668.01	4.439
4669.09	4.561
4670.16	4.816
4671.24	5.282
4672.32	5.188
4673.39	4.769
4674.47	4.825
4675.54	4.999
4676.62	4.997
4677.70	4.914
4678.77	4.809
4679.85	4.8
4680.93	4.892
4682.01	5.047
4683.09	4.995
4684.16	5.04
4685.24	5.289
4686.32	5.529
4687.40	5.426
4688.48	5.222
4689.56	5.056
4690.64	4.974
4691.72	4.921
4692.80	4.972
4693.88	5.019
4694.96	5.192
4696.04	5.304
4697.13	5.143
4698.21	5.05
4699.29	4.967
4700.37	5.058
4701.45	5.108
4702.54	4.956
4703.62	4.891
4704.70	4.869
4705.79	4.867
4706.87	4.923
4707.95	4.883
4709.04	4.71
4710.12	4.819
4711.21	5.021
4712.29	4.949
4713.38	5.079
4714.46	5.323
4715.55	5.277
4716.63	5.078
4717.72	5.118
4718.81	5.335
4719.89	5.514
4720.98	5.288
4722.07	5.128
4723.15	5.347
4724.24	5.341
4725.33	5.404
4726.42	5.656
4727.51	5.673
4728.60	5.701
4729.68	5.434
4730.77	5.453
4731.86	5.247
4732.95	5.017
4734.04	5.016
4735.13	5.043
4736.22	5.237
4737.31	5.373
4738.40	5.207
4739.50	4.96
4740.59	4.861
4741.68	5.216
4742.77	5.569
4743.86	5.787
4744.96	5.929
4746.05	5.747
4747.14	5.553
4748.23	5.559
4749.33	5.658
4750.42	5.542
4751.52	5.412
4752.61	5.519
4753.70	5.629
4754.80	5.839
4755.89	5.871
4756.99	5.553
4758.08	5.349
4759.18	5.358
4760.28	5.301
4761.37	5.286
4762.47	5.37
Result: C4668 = 9.0 A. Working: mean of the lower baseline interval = 5.58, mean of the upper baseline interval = 5.66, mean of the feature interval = 5.03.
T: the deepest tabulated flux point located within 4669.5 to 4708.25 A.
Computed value 4.769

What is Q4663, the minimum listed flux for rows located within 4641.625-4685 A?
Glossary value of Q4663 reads 4.432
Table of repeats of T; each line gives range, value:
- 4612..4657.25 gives 4.695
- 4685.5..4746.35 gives 4.71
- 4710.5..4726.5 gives 4.949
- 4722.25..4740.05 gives 4.96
